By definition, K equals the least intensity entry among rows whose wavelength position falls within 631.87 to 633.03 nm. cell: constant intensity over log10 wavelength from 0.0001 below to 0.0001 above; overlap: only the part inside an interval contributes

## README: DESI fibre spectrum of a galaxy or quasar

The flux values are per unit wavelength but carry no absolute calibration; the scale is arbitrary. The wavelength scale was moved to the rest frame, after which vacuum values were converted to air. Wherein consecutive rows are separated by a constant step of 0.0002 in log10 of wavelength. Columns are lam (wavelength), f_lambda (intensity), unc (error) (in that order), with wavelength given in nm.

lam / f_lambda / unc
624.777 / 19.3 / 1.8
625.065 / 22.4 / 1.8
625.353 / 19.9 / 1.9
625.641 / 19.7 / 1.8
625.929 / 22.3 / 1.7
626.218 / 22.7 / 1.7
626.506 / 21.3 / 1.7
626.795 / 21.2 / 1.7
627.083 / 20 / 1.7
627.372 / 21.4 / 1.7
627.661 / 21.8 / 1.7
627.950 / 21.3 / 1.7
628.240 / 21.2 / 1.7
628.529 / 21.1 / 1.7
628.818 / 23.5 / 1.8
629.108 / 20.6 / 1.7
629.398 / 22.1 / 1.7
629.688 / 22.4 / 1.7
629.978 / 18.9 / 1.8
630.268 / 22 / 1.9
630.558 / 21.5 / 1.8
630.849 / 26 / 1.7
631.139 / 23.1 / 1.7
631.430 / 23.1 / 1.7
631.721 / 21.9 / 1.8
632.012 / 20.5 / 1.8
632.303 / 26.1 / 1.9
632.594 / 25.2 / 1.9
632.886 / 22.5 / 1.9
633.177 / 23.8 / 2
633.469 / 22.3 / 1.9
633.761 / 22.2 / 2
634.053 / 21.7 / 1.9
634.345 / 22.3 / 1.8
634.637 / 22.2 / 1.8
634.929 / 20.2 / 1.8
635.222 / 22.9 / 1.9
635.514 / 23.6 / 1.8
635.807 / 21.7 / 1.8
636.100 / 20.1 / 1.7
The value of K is 20.5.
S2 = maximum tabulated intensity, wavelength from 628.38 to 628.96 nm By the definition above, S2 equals 23.5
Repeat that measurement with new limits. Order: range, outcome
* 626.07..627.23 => 22.7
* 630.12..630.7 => 22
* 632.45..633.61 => 25.2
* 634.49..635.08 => 22.2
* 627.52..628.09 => 21.8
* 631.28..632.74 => 26.1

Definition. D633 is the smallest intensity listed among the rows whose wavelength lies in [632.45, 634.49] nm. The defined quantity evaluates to 21.7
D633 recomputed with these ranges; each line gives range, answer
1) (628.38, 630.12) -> 18.9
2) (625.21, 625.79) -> 19.7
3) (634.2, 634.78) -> 22.2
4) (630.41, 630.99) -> 21.5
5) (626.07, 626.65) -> 21.3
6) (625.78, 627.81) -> 20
